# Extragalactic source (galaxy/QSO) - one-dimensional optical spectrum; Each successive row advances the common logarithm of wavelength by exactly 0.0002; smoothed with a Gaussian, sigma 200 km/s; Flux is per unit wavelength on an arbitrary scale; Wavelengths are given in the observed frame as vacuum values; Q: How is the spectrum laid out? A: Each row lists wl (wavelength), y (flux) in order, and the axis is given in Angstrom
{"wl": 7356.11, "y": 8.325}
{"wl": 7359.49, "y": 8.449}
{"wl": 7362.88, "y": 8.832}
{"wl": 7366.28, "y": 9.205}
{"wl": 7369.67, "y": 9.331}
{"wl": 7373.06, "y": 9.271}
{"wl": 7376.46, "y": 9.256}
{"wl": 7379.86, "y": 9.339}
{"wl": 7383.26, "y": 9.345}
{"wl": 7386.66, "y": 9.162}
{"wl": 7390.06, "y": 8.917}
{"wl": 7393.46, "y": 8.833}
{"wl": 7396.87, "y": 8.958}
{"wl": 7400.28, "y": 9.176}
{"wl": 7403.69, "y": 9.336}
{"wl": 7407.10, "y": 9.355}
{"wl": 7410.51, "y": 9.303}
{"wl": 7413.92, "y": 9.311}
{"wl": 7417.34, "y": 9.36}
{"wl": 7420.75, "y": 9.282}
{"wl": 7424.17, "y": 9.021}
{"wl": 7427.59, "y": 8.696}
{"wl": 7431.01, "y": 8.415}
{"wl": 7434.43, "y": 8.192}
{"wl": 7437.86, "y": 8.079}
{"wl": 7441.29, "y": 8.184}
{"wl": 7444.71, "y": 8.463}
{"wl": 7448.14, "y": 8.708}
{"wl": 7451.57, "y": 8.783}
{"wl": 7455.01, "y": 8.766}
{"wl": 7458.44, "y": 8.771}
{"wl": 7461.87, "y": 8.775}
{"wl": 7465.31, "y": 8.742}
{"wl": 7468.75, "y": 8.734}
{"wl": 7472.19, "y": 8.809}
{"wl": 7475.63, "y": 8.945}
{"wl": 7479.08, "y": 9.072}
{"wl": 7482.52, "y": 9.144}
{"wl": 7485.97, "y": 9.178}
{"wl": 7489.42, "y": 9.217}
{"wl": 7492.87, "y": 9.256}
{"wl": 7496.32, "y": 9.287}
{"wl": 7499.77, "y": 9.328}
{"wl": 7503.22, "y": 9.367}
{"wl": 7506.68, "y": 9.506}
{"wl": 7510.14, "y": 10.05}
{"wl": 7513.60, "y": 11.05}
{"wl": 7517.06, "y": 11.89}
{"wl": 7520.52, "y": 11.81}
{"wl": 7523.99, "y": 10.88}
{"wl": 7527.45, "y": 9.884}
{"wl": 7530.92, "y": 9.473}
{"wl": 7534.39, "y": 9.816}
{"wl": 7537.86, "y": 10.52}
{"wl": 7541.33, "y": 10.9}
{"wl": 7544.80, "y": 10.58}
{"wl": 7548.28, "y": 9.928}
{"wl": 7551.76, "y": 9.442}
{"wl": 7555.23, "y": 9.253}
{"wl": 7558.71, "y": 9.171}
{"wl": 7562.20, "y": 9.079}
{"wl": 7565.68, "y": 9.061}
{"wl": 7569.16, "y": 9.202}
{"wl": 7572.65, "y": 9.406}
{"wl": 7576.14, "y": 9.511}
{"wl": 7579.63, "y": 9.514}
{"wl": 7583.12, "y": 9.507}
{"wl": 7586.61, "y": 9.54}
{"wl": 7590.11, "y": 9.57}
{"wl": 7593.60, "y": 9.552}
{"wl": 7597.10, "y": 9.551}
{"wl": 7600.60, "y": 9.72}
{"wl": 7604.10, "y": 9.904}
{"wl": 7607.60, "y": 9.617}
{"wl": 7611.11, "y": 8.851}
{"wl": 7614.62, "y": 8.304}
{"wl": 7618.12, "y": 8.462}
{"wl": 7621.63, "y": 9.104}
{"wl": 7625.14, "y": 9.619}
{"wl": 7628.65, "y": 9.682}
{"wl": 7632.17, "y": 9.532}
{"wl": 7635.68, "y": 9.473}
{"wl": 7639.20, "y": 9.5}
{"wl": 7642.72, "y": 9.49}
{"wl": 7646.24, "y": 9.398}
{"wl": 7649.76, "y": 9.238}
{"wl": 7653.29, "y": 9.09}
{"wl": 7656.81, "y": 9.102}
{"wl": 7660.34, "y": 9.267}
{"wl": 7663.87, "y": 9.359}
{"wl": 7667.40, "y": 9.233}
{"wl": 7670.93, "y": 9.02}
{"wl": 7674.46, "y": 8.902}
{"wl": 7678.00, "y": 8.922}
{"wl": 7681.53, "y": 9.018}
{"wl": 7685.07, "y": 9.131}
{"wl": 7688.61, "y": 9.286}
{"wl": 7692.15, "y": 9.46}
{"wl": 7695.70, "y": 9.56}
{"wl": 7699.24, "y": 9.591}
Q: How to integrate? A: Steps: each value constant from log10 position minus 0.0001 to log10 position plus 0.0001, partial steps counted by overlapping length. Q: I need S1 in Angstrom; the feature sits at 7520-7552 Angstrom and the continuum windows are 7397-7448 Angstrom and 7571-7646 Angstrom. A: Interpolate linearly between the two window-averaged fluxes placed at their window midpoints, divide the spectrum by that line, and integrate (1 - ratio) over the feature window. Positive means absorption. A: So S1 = -3.9 Angstrom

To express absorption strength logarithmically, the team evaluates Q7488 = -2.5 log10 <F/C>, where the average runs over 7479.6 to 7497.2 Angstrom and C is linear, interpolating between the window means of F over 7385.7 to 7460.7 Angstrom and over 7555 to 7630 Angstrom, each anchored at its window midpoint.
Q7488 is -0.02 mag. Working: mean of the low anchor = 8.86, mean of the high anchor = 9.33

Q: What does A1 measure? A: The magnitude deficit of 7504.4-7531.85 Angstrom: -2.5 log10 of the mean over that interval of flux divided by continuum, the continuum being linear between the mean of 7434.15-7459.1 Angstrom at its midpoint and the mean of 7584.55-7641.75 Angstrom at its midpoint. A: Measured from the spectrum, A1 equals -0.19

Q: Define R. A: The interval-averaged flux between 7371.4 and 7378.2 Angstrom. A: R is 9.26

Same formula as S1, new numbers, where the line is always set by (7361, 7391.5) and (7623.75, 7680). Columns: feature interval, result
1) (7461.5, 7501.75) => 0.8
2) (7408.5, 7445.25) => 1.7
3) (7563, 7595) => -0.5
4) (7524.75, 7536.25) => -0.7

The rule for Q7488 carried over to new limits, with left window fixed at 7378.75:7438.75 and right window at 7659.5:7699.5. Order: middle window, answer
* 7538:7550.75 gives -0.145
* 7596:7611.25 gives -0.051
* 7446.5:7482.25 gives 0.028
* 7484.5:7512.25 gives -0.040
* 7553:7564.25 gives -0.006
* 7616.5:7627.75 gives 0.007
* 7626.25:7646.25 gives -0.040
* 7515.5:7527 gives -0.239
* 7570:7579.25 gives -0.035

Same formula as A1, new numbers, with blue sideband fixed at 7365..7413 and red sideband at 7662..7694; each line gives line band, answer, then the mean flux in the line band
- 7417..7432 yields 0.03 mag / 8.95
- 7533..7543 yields -0.14 mag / 10.4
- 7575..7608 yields -0.05 mag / 9.6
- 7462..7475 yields 0.05 mag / 8.78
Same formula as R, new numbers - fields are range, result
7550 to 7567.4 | 9.2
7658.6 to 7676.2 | 9.16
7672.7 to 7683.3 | 8.95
